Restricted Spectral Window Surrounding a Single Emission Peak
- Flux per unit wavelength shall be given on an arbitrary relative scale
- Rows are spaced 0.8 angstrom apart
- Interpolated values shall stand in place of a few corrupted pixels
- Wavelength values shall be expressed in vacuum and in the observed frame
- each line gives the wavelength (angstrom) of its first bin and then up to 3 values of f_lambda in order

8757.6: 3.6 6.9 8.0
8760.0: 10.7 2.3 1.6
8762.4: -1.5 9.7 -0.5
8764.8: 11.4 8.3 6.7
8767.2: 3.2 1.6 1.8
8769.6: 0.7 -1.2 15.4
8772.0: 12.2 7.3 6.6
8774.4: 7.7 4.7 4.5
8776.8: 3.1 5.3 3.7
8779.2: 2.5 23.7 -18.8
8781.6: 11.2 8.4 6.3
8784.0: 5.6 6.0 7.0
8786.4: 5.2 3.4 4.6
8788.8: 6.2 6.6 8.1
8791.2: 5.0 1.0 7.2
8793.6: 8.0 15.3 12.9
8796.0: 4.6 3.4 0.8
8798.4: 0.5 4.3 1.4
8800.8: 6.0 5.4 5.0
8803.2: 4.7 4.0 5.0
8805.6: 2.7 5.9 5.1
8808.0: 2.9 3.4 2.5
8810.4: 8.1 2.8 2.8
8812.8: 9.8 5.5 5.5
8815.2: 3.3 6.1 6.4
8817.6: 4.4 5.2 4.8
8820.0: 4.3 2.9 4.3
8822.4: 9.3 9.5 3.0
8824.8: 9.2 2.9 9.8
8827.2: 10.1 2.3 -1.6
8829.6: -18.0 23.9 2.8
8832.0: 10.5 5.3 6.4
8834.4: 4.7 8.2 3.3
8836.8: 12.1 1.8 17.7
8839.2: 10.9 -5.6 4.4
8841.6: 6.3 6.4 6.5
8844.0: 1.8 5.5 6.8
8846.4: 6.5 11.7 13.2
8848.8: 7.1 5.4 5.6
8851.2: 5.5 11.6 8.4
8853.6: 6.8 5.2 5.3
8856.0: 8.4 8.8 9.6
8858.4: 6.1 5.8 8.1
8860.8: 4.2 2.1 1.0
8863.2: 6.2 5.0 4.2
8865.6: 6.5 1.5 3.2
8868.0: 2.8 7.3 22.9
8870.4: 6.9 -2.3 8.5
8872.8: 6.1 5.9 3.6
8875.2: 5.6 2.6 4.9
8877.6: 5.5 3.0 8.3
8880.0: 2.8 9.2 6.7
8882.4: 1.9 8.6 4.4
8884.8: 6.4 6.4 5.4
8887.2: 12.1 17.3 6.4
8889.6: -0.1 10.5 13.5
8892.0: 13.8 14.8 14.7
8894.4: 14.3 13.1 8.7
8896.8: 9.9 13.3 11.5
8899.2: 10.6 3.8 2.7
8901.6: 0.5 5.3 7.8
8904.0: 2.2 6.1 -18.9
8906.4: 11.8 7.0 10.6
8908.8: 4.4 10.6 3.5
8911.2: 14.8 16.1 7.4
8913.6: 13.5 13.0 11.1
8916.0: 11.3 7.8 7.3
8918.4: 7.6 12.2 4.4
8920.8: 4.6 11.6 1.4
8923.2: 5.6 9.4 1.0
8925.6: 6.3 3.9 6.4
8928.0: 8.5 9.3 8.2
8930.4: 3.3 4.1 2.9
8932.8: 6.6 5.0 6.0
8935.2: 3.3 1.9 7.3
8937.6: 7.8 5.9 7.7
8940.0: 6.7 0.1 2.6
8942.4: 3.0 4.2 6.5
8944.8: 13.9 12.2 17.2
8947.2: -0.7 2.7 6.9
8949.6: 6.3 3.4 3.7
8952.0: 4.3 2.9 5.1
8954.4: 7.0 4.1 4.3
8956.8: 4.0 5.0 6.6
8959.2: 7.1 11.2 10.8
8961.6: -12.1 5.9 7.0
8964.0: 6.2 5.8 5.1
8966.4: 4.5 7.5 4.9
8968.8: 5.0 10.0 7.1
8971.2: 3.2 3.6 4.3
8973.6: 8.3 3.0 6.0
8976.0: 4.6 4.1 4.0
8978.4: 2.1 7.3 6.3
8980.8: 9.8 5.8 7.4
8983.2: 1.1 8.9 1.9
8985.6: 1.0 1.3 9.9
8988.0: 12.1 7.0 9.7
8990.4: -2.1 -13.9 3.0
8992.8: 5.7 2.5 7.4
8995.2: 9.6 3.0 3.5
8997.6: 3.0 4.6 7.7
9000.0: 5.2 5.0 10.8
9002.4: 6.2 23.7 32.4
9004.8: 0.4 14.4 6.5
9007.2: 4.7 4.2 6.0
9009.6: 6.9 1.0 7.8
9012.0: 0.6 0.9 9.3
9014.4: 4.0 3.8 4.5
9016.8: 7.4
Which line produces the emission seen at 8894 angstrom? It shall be [S II]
